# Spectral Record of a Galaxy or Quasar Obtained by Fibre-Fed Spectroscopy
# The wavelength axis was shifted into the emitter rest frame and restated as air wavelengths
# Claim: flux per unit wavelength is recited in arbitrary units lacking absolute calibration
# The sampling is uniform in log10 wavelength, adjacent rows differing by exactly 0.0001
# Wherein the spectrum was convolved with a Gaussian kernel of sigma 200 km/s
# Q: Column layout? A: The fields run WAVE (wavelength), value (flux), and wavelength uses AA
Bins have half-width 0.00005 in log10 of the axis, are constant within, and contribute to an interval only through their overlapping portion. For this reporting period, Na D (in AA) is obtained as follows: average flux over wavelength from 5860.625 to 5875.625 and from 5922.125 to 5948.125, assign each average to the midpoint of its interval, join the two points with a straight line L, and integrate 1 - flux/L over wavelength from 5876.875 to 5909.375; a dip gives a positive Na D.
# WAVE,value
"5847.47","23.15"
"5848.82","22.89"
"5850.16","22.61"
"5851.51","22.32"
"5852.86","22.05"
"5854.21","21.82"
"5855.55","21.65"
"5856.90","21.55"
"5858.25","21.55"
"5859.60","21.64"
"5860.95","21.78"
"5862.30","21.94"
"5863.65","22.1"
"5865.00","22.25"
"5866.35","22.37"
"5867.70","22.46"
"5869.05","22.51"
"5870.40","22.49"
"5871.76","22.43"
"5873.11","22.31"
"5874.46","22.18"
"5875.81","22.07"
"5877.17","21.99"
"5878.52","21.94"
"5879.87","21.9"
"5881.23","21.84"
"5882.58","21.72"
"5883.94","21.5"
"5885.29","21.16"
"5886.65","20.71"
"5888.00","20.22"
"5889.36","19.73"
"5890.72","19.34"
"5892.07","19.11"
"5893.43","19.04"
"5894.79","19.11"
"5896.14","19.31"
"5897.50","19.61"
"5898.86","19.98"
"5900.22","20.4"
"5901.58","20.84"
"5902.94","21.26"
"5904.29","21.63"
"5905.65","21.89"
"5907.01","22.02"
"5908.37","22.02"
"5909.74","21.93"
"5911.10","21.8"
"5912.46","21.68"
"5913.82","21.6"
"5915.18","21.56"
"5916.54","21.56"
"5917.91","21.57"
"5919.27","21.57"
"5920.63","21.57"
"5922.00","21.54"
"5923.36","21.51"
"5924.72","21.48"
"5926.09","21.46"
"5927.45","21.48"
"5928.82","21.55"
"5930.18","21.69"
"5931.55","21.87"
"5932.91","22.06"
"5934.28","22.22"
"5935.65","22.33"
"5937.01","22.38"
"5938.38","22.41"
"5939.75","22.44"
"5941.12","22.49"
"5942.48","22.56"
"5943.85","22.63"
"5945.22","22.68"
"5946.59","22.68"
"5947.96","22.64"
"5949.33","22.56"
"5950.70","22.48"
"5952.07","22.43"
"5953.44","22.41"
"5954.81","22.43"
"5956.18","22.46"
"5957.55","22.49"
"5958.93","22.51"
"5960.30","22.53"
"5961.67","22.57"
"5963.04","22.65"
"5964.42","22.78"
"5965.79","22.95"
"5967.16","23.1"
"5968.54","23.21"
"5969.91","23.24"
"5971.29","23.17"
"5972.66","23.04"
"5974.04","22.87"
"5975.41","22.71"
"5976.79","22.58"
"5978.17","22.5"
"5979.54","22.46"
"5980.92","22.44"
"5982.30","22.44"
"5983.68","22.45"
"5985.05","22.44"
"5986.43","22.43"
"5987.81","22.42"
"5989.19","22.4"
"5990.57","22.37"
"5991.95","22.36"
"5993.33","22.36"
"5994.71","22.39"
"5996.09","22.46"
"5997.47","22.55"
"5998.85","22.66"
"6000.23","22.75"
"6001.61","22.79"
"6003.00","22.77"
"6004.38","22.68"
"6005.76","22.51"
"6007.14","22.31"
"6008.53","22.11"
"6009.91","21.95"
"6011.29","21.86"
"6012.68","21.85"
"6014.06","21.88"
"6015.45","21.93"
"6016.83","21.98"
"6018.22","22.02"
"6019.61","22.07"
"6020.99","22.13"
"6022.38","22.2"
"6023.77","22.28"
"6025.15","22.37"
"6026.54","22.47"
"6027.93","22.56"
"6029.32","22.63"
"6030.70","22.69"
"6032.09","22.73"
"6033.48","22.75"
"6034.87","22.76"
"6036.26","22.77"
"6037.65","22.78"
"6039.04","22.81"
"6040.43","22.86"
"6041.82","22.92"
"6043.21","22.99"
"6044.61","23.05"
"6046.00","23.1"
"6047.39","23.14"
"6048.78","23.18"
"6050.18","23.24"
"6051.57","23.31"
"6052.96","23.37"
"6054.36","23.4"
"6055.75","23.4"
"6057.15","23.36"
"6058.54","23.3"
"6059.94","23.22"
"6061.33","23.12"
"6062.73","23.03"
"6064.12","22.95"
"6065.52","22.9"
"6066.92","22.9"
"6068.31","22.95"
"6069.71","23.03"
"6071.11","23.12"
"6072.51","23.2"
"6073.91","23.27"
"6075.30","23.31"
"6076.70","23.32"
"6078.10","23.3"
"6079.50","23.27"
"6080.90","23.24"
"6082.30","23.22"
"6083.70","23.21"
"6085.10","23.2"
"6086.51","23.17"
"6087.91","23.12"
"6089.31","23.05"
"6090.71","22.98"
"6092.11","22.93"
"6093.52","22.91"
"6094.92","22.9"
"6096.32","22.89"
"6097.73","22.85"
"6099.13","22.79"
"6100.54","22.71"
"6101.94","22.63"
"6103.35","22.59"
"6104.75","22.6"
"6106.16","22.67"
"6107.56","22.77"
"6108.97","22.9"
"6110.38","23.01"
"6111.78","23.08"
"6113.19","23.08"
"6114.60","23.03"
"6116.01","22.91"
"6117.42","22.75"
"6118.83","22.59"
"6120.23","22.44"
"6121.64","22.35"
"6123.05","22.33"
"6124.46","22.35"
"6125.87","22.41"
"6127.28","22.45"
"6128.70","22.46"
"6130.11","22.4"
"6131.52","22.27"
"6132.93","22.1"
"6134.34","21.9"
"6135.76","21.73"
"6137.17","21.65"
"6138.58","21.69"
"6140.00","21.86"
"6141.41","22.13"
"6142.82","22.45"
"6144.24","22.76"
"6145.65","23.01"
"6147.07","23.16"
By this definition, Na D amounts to 2.1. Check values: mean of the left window 22.3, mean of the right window 22.1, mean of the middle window 20.8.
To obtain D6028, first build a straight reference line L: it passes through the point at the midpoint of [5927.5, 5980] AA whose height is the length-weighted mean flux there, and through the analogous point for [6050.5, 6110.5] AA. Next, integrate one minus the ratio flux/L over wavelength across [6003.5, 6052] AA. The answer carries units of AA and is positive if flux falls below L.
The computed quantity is 0.6 AA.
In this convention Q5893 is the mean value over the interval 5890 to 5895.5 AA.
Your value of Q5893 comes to 19.2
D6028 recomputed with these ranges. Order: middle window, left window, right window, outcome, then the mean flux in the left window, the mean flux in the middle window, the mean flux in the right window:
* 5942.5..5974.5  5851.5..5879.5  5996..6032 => -0.7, 22.1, 22.7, 22.3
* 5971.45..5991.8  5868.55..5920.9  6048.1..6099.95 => -0.4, 21.2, 22.6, 23.1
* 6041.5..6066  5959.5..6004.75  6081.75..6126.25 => -0.4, 22.7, 23.2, 22.8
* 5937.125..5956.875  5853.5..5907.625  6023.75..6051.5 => -0.5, 21.3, 22.5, 22.8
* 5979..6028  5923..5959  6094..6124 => 0.2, 22.2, 22.3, 22.8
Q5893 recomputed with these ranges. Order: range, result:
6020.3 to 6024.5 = 22.2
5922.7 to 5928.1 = 21.5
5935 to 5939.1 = 22.4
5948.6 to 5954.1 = 22.5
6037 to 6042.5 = 22.9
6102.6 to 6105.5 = 22.6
